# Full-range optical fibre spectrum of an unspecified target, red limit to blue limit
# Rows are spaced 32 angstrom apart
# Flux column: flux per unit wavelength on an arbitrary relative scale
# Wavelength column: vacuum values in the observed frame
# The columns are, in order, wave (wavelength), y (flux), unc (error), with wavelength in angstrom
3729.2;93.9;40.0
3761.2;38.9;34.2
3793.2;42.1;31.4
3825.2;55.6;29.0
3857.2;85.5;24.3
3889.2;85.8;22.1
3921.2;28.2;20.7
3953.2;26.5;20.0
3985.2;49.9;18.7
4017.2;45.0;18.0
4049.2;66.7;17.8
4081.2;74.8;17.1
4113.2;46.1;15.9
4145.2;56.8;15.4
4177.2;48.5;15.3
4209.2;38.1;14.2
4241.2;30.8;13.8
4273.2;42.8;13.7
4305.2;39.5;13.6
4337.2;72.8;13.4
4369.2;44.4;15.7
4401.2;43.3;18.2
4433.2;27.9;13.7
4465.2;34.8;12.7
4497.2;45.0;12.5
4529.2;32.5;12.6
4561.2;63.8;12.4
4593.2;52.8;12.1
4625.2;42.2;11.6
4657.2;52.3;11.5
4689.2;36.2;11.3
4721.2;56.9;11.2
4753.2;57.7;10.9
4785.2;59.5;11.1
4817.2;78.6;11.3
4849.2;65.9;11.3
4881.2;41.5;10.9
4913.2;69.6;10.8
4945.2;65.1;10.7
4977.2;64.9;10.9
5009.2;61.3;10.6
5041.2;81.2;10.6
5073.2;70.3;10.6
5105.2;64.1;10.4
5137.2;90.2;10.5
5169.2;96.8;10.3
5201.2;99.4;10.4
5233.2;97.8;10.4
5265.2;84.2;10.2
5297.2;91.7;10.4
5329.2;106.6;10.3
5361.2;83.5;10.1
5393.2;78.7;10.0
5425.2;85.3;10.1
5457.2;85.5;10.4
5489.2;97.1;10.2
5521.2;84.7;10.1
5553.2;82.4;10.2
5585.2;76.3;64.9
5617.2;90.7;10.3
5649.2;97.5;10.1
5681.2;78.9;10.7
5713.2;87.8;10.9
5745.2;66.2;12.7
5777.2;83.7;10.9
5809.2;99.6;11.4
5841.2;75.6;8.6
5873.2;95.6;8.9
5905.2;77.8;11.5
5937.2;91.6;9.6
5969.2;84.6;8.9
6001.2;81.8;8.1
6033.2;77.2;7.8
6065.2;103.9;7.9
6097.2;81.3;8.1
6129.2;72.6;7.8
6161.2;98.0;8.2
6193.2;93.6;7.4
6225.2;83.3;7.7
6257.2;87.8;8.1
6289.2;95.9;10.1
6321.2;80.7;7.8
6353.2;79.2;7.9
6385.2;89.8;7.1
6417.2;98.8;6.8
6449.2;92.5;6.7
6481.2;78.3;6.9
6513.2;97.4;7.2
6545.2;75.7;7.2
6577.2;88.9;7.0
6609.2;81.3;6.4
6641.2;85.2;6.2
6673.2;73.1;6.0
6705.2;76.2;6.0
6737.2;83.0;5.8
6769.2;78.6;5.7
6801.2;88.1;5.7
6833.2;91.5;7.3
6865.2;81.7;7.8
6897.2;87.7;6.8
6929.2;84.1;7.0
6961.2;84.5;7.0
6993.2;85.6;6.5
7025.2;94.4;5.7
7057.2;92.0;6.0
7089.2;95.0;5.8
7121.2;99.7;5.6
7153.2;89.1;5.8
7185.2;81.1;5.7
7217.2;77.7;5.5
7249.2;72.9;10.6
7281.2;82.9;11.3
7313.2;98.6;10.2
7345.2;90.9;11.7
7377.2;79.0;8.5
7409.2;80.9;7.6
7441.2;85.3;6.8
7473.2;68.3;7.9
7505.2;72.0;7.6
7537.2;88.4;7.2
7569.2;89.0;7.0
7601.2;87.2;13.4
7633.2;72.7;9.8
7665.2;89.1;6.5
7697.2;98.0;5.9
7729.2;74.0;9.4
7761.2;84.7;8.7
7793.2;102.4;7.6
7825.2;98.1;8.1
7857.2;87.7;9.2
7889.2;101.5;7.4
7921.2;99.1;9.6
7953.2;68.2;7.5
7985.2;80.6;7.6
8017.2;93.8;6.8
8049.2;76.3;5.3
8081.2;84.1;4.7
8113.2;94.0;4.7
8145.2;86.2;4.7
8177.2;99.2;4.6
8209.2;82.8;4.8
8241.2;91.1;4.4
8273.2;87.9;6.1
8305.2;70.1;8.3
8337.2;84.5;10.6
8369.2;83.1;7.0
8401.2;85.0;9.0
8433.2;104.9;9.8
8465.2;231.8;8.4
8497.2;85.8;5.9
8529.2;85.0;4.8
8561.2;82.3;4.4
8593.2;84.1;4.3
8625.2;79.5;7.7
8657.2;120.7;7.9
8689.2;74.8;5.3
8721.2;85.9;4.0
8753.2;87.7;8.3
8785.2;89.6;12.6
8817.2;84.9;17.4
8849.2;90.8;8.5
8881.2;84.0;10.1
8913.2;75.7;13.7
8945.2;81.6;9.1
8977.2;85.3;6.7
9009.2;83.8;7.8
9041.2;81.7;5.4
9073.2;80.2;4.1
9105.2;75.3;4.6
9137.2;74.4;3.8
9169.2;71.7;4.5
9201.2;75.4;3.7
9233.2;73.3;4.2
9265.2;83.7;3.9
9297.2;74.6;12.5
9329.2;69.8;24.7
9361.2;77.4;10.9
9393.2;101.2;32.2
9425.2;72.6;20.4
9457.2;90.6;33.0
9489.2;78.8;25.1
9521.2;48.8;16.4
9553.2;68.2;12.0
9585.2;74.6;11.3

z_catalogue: 0.29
